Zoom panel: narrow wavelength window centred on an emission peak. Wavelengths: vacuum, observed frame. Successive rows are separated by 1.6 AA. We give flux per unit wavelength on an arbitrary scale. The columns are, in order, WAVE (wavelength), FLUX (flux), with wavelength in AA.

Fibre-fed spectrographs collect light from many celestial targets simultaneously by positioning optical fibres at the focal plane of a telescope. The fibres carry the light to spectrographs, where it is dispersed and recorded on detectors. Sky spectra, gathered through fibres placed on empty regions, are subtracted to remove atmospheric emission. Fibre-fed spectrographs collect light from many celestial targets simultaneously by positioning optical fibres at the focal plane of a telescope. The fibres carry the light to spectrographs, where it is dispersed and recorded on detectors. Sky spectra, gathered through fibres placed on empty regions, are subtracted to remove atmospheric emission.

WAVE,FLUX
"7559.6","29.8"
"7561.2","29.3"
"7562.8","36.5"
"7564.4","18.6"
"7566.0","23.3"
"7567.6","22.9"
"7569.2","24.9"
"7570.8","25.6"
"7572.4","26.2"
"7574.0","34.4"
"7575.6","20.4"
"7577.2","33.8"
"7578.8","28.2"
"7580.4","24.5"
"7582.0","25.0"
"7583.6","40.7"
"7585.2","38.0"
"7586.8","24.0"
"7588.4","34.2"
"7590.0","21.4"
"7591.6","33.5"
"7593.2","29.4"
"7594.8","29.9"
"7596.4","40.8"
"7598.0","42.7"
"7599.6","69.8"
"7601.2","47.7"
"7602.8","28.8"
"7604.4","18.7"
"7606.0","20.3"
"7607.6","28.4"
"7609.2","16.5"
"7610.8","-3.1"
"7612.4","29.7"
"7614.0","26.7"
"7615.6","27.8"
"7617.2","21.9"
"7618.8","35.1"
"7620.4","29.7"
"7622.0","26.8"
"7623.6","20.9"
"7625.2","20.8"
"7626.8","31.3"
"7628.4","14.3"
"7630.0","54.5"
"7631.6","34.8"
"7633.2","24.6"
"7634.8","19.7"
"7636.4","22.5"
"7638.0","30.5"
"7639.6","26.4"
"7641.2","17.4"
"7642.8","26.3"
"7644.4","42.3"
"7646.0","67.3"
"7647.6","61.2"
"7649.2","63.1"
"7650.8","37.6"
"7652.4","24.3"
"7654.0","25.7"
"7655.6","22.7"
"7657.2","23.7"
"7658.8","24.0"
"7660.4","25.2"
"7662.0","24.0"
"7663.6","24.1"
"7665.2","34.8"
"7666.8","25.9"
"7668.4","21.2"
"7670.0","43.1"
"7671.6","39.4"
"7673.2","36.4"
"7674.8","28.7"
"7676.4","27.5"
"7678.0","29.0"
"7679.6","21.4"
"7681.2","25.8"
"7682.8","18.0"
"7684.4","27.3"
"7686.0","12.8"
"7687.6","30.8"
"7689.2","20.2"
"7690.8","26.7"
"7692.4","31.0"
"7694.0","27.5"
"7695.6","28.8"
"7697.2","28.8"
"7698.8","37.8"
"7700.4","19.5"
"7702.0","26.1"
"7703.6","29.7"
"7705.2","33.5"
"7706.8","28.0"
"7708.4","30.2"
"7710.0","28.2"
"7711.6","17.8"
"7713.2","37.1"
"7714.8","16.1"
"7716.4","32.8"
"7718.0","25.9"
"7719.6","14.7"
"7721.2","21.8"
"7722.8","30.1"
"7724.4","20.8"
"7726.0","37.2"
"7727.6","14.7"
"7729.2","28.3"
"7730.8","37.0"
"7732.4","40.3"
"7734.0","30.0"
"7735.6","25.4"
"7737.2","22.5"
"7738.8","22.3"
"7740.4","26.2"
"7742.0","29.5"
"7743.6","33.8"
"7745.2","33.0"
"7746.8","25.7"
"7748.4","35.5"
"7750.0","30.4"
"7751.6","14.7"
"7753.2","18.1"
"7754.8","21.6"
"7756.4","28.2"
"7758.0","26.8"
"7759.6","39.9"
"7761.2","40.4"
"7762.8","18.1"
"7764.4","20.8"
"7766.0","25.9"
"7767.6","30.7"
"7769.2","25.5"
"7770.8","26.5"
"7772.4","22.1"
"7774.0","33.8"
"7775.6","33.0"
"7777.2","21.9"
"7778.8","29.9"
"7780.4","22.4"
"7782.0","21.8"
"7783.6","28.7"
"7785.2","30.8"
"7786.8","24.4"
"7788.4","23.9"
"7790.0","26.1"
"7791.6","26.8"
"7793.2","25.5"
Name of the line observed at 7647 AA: Halpha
